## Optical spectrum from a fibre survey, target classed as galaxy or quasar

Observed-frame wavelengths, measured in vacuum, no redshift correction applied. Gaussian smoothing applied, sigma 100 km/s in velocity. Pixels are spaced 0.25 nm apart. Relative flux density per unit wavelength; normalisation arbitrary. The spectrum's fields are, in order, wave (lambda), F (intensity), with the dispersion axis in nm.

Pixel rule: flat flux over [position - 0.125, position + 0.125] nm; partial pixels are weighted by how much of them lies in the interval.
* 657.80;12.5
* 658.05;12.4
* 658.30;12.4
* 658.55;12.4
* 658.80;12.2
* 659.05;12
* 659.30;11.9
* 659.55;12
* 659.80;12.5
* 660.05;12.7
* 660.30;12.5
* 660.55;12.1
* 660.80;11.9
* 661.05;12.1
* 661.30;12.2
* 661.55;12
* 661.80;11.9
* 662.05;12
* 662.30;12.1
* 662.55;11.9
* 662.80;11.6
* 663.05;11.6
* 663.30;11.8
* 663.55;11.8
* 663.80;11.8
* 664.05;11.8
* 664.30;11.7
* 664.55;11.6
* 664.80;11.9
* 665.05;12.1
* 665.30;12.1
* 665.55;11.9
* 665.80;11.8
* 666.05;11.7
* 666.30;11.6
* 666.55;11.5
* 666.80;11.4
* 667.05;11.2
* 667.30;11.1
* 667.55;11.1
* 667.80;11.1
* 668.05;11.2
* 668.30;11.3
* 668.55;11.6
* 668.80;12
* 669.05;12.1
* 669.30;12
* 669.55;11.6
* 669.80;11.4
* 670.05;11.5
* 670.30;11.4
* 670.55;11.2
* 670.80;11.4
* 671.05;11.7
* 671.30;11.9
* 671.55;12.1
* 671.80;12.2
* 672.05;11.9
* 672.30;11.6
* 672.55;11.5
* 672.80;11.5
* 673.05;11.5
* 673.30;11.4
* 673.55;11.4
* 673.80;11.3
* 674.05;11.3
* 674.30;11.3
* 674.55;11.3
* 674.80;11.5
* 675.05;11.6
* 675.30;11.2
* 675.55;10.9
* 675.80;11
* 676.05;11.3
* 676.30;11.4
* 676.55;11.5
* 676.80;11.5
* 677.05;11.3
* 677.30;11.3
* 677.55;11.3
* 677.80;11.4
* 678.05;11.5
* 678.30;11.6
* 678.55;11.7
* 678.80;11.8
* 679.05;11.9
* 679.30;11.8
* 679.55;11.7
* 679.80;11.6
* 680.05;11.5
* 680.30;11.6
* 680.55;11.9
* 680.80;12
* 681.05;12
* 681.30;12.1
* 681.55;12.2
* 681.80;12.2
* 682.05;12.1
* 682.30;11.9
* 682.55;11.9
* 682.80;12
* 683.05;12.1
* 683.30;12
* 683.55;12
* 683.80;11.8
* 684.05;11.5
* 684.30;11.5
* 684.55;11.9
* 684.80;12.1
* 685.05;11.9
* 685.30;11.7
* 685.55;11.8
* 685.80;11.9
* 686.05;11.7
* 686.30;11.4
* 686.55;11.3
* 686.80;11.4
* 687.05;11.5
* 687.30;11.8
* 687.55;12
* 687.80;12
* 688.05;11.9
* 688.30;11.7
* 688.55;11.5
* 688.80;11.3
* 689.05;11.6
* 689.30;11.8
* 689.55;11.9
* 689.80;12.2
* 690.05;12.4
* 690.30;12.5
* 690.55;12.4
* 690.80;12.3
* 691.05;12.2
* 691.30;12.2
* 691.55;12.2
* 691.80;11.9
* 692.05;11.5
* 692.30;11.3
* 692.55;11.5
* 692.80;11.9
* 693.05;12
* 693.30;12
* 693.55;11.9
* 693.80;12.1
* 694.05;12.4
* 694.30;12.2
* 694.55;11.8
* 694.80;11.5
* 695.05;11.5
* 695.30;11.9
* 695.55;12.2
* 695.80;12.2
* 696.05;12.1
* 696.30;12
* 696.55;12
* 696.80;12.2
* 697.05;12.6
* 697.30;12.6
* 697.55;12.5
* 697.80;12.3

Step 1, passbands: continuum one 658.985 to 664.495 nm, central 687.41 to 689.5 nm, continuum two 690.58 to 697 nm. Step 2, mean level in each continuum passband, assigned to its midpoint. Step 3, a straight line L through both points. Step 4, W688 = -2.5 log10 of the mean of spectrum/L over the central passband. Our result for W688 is 0.02 mag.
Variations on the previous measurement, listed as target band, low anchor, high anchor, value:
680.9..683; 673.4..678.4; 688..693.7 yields -0.04 mag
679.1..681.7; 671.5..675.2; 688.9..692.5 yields -0.01 mag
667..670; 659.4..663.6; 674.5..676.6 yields 0.02 mag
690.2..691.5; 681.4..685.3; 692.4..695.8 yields -0.03 mag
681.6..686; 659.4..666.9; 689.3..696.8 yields 0.01 mag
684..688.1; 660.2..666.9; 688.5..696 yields 0.02 mag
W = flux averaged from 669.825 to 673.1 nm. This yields 11.6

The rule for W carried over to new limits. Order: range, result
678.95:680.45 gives 11.7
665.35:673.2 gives 11.6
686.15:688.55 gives 11.7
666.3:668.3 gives 11.3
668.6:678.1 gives 11.5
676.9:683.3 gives 11.8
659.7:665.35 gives 12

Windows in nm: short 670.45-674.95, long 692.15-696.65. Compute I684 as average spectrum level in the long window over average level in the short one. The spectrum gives 1.0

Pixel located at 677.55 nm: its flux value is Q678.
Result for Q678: 11.3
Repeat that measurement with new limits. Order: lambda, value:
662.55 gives 11.9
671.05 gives 11.7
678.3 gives 11.6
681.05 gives 12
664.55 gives 11.6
